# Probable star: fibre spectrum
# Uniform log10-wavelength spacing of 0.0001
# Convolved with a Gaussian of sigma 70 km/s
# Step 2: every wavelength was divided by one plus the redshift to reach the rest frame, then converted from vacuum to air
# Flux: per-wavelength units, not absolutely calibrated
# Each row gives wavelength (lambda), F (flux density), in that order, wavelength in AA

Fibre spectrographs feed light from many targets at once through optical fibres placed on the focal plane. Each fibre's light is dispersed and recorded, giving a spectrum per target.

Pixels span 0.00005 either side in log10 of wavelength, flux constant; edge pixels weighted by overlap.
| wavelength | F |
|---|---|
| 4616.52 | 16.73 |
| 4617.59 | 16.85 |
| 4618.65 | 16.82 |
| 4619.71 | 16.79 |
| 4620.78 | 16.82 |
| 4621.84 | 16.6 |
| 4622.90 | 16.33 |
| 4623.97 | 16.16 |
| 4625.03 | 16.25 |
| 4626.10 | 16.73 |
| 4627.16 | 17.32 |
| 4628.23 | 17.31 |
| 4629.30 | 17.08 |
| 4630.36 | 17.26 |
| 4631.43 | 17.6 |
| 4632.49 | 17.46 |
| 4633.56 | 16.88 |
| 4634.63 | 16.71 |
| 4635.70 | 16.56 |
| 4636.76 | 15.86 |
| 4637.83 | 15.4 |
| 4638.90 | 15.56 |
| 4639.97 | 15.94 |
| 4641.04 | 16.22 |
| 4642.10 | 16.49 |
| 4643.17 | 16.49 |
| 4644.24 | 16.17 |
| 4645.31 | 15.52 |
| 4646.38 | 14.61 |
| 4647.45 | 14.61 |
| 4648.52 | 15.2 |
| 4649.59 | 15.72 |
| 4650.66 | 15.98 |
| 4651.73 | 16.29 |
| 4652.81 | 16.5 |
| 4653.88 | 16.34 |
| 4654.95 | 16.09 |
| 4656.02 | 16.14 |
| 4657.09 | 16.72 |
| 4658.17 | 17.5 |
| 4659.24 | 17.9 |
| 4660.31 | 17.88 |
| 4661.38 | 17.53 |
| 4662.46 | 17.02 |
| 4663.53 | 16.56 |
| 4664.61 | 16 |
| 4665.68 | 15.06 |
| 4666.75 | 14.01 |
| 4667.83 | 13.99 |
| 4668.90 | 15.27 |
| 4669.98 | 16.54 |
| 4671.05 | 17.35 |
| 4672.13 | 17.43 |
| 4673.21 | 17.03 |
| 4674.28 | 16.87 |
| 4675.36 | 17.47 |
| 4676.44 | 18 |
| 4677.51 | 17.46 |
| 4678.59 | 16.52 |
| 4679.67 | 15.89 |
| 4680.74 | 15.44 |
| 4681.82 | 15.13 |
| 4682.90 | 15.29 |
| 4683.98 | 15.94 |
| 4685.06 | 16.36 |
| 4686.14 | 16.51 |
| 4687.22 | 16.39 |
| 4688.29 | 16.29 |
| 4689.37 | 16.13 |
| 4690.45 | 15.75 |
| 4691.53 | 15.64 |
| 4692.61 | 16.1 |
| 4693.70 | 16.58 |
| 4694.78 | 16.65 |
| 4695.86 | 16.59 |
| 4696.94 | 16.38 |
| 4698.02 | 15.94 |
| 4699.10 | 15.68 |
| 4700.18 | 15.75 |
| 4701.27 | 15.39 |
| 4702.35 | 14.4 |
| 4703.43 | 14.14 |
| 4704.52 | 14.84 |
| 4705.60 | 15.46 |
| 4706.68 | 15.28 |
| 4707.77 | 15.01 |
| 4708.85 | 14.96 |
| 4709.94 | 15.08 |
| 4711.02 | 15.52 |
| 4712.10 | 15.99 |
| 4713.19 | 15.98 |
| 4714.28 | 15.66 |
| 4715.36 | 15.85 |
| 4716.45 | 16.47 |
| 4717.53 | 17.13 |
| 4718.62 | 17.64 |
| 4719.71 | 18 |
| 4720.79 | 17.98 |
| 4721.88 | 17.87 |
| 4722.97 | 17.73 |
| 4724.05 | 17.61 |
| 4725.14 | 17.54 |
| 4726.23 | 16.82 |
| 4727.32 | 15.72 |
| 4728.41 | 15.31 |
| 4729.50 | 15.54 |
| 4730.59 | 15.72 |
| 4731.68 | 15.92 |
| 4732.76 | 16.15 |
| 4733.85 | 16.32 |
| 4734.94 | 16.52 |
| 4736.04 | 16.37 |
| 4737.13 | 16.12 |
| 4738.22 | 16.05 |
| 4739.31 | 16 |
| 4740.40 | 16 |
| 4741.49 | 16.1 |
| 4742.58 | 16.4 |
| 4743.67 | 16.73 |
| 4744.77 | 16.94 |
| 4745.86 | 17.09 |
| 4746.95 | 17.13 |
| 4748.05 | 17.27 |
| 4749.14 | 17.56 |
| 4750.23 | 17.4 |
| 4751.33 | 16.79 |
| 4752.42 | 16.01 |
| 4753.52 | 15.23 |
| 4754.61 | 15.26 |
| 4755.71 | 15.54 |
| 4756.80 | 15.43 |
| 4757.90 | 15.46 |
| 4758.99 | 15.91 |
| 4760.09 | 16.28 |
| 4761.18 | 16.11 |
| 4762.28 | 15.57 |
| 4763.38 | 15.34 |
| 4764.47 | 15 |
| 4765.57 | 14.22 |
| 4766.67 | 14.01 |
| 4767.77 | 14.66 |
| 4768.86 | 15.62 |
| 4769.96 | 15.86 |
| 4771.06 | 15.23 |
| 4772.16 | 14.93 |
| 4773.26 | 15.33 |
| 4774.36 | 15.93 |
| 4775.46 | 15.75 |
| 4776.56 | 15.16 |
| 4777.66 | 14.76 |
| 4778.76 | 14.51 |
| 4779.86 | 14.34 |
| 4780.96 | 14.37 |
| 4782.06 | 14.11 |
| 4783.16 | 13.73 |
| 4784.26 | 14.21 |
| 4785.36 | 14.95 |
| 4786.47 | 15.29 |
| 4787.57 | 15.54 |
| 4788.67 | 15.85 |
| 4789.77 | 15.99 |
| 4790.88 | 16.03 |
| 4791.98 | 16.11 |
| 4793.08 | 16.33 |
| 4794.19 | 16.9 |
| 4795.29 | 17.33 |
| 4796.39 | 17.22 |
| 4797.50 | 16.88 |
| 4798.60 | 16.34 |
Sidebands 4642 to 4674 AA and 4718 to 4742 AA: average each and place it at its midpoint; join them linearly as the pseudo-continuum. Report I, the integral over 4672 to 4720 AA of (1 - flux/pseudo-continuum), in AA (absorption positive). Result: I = 1.0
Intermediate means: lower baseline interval 16.2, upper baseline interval 16.6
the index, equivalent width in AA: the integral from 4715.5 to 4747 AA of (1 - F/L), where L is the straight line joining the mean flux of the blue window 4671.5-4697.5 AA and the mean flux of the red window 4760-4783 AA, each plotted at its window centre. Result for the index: -1.91 AA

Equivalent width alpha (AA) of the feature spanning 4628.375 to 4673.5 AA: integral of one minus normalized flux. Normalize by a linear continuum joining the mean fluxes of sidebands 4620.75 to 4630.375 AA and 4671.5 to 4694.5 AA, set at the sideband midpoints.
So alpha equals 0.8 AA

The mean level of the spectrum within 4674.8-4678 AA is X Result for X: 17.6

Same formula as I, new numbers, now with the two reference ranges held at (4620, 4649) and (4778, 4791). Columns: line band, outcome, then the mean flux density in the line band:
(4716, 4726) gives -1.32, 17.5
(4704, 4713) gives 0.18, 15.3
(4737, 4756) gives -1.49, 16.4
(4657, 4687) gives -0.88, 16.4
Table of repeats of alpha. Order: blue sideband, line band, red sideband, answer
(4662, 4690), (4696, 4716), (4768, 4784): 0.52 AA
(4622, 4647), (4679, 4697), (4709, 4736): 0.44 AA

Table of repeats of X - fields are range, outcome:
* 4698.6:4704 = 15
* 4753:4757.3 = 15.4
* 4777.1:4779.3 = 14.6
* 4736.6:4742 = 16.1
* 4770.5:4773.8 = 15.1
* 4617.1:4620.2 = 16.9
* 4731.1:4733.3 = 16.1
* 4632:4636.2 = 16.9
